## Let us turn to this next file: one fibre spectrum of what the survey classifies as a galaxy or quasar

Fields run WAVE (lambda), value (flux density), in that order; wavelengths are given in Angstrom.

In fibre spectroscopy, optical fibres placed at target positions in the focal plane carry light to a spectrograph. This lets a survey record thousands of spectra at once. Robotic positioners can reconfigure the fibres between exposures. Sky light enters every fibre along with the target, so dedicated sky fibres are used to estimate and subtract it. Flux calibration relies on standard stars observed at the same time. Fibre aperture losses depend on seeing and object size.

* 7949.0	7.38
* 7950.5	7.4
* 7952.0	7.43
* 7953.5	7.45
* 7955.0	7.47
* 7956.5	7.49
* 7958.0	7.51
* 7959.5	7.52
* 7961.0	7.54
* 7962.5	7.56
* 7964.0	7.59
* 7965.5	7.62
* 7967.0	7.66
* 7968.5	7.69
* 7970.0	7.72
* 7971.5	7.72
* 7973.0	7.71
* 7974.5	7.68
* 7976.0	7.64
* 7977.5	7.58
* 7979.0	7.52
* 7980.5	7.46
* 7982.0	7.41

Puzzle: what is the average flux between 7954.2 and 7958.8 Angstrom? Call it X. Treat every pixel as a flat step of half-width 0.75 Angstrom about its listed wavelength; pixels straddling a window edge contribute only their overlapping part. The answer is 7.49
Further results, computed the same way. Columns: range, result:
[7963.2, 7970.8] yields 7.66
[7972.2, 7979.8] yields 7.63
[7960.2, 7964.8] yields 7.56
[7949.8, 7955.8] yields 7.44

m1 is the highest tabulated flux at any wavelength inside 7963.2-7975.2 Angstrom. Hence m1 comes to 7.72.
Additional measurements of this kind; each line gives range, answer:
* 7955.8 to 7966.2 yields 7.62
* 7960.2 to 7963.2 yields 7.56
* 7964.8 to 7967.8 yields 7.66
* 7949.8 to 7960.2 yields 7.52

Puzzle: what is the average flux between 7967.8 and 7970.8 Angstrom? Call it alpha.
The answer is 7.71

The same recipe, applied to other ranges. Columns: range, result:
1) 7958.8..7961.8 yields 7.53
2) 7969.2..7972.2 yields 7.72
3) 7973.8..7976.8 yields 7.66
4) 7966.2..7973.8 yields 7.7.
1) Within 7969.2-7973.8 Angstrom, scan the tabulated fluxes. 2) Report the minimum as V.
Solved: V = 7.71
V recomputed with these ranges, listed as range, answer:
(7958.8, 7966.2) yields 7.52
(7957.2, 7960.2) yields 7.51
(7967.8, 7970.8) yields 7.69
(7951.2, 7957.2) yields 7.43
